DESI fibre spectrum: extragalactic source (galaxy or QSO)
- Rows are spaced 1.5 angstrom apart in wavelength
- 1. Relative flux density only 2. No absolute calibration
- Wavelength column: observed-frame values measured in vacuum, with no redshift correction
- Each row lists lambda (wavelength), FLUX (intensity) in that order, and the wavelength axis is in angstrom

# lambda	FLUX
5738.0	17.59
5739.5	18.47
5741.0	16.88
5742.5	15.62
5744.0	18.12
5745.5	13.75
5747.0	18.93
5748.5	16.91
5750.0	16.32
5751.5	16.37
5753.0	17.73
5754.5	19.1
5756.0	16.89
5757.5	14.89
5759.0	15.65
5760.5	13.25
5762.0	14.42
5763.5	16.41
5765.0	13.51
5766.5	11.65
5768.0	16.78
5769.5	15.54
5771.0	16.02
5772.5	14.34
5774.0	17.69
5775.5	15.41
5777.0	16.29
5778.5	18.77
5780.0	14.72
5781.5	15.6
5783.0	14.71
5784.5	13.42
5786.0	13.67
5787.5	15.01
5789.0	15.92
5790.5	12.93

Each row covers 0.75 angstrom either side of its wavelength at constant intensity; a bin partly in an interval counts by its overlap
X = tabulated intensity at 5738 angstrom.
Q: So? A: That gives 17.59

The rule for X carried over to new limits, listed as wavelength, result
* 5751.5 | 16.37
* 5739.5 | 18.47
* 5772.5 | 14.34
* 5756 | 16.89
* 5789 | 15.92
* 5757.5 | 14.89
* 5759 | 15.65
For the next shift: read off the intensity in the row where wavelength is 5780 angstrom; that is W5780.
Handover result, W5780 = 14.72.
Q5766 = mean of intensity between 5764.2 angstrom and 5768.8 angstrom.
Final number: 14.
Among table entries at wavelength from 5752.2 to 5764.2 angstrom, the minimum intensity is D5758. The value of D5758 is 13.25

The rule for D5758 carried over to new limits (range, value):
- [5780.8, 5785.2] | 13.42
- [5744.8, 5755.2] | 13.75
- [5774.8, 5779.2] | 15.41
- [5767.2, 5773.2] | 14.34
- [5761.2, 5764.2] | 14.42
